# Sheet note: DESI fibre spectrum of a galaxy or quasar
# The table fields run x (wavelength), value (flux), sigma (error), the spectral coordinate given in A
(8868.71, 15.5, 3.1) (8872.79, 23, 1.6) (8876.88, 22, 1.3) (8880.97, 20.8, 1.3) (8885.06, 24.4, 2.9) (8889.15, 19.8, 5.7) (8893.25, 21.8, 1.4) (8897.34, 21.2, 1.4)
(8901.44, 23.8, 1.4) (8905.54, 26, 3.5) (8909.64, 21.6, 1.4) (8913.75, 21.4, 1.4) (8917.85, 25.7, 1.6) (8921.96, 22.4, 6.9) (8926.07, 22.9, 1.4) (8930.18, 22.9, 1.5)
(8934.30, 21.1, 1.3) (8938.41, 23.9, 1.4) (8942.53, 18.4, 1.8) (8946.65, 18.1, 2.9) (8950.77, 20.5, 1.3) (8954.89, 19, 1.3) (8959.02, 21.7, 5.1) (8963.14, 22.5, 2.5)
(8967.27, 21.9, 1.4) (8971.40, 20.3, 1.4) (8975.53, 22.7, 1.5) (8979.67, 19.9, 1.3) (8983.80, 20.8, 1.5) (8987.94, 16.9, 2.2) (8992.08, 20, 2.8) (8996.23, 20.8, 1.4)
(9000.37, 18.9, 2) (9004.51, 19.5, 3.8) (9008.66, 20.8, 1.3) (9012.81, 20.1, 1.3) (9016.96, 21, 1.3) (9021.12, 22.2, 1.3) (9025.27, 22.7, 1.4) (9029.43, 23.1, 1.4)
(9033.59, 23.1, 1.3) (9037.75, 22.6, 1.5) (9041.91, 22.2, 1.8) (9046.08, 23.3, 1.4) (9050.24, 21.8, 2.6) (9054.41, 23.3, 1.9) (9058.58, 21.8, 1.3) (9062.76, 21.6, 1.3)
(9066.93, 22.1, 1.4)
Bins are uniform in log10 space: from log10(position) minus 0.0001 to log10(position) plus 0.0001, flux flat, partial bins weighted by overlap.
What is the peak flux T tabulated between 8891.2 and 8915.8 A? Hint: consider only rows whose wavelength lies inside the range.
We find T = 26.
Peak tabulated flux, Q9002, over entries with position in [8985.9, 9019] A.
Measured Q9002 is 21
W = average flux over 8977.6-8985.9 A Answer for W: 20.3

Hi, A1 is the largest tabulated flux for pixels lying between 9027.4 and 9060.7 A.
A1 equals 23.3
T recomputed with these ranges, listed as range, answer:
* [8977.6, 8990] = 20.8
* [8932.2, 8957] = 23.9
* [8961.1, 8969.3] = 22.5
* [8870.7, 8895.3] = 24.4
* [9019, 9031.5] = 23.1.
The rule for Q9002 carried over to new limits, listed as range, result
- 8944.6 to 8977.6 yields 22.7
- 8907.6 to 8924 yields 25.7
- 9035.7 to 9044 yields 22.6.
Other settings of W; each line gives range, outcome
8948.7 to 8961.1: 20.4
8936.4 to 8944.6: 21.1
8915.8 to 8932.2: 23.5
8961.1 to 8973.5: 21.6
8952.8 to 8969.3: 21.3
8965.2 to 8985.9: 21.1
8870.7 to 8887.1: 22.5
